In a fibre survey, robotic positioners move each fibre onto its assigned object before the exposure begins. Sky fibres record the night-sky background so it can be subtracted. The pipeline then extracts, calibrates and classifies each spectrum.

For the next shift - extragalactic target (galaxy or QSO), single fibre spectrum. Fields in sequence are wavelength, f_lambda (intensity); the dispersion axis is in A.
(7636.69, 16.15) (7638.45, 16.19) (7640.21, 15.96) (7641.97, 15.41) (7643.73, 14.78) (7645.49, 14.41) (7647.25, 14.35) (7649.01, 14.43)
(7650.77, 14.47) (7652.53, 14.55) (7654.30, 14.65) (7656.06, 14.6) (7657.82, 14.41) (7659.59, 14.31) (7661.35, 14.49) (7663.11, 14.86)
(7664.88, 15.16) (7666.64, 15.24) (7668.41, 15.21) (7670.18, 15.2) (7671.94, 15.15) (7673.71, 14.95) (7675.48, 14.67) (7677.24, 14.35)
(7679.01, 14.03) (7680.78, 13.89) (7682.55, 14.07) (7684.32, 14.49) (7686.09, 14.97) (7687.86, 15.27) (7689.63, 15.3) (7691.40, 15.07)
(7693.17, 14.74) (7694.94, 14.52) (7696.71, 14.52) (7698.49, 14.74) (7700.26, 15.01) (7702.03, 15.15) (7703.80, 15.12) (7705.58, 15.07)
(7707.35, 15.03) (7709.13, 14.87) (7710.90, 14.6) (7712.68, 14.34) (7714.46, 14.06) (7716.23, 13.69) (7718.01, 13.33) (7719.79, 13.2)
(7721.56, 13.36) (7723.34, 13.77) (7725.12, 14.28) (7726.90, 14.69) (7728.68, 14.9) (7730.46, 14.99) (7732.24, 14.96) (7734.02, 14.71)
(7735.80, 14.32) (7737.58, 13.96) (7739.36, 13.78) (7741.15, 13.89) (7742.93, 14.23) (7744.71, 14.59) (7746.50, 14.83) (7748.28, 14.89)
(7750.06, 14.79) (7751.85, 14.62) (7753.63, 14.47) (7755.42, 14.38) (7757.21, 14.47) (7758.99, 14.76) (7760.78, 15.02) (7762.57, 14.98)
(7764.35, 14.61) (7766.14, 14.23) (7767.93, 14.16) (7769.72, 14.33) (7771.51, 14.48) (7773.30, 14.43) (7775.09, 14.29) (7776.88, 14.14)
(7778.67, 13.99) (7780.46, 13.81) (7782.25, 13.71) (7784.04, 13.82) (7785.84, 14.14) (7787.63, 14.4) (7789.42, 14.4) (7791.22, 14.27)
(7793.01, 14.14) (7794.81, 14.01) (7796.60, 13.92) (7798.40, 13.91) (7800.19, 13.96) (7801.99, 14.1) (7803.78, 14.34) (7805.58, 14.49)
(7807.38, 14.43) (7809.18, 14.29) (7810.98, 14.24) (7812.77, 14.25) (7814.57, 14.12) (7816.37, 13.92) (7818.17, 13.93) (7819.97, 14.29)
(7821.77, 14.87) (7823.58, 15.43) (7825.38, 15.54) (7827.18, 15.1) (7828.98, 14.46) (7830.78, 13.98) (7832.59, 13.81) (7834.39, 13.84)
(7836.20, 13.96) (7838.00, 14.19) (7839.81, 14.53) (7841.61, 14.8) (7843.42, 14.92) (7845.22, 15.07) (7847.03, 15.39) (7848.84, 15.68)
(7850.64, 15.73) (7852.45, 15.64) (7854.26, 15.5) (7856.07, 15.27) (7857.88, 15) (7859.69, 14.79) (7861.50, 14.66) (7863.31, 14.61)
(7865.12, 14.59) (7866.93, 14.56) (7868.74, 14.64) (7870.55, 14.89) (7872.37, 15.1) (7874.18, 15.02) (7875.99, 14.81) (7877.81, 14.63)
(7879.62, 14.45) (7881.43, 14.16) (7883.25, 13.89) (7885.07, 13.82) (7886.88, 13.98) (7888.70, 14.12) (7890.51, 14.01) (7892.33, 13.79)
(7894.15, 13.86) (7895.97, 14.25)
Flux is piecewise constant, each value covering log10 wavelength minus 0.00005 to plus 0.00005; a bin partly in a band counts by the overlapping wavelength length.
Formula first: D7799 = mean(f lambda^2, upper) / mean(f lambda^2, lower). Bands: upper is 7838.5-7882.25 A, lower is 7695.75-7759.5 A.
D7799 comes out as 1.07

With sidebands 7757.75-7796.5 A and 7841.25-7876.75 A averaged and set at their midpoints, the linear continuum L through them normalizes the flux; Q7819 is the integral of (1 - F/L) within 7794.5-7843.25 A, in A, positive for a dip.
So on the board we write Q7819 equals 1.11 A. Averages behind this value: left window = 14.3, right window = 15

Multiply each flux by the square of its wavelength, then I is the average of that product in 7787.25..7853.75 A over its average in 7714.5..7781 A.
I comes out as 1.03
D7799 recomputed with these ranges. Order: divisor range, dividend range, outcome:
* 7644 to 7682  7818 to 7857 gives 1.06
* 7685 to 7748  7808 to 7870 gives 1.05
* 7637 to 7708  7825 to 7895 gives 1.04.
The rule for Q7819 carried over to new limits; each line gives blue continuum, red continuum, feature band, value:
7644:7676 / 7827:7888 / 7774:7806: 1.3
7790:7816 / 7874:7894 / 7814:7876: -2.5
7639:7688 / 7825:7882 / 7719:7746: 0.9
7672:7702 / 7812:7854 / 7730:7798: 1.5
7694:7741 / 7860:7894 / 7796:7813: 0.3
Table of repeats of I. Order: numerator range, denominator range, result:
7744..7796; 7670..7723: 1.01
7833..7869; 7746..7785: 1.05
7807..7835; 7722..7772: 1.01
